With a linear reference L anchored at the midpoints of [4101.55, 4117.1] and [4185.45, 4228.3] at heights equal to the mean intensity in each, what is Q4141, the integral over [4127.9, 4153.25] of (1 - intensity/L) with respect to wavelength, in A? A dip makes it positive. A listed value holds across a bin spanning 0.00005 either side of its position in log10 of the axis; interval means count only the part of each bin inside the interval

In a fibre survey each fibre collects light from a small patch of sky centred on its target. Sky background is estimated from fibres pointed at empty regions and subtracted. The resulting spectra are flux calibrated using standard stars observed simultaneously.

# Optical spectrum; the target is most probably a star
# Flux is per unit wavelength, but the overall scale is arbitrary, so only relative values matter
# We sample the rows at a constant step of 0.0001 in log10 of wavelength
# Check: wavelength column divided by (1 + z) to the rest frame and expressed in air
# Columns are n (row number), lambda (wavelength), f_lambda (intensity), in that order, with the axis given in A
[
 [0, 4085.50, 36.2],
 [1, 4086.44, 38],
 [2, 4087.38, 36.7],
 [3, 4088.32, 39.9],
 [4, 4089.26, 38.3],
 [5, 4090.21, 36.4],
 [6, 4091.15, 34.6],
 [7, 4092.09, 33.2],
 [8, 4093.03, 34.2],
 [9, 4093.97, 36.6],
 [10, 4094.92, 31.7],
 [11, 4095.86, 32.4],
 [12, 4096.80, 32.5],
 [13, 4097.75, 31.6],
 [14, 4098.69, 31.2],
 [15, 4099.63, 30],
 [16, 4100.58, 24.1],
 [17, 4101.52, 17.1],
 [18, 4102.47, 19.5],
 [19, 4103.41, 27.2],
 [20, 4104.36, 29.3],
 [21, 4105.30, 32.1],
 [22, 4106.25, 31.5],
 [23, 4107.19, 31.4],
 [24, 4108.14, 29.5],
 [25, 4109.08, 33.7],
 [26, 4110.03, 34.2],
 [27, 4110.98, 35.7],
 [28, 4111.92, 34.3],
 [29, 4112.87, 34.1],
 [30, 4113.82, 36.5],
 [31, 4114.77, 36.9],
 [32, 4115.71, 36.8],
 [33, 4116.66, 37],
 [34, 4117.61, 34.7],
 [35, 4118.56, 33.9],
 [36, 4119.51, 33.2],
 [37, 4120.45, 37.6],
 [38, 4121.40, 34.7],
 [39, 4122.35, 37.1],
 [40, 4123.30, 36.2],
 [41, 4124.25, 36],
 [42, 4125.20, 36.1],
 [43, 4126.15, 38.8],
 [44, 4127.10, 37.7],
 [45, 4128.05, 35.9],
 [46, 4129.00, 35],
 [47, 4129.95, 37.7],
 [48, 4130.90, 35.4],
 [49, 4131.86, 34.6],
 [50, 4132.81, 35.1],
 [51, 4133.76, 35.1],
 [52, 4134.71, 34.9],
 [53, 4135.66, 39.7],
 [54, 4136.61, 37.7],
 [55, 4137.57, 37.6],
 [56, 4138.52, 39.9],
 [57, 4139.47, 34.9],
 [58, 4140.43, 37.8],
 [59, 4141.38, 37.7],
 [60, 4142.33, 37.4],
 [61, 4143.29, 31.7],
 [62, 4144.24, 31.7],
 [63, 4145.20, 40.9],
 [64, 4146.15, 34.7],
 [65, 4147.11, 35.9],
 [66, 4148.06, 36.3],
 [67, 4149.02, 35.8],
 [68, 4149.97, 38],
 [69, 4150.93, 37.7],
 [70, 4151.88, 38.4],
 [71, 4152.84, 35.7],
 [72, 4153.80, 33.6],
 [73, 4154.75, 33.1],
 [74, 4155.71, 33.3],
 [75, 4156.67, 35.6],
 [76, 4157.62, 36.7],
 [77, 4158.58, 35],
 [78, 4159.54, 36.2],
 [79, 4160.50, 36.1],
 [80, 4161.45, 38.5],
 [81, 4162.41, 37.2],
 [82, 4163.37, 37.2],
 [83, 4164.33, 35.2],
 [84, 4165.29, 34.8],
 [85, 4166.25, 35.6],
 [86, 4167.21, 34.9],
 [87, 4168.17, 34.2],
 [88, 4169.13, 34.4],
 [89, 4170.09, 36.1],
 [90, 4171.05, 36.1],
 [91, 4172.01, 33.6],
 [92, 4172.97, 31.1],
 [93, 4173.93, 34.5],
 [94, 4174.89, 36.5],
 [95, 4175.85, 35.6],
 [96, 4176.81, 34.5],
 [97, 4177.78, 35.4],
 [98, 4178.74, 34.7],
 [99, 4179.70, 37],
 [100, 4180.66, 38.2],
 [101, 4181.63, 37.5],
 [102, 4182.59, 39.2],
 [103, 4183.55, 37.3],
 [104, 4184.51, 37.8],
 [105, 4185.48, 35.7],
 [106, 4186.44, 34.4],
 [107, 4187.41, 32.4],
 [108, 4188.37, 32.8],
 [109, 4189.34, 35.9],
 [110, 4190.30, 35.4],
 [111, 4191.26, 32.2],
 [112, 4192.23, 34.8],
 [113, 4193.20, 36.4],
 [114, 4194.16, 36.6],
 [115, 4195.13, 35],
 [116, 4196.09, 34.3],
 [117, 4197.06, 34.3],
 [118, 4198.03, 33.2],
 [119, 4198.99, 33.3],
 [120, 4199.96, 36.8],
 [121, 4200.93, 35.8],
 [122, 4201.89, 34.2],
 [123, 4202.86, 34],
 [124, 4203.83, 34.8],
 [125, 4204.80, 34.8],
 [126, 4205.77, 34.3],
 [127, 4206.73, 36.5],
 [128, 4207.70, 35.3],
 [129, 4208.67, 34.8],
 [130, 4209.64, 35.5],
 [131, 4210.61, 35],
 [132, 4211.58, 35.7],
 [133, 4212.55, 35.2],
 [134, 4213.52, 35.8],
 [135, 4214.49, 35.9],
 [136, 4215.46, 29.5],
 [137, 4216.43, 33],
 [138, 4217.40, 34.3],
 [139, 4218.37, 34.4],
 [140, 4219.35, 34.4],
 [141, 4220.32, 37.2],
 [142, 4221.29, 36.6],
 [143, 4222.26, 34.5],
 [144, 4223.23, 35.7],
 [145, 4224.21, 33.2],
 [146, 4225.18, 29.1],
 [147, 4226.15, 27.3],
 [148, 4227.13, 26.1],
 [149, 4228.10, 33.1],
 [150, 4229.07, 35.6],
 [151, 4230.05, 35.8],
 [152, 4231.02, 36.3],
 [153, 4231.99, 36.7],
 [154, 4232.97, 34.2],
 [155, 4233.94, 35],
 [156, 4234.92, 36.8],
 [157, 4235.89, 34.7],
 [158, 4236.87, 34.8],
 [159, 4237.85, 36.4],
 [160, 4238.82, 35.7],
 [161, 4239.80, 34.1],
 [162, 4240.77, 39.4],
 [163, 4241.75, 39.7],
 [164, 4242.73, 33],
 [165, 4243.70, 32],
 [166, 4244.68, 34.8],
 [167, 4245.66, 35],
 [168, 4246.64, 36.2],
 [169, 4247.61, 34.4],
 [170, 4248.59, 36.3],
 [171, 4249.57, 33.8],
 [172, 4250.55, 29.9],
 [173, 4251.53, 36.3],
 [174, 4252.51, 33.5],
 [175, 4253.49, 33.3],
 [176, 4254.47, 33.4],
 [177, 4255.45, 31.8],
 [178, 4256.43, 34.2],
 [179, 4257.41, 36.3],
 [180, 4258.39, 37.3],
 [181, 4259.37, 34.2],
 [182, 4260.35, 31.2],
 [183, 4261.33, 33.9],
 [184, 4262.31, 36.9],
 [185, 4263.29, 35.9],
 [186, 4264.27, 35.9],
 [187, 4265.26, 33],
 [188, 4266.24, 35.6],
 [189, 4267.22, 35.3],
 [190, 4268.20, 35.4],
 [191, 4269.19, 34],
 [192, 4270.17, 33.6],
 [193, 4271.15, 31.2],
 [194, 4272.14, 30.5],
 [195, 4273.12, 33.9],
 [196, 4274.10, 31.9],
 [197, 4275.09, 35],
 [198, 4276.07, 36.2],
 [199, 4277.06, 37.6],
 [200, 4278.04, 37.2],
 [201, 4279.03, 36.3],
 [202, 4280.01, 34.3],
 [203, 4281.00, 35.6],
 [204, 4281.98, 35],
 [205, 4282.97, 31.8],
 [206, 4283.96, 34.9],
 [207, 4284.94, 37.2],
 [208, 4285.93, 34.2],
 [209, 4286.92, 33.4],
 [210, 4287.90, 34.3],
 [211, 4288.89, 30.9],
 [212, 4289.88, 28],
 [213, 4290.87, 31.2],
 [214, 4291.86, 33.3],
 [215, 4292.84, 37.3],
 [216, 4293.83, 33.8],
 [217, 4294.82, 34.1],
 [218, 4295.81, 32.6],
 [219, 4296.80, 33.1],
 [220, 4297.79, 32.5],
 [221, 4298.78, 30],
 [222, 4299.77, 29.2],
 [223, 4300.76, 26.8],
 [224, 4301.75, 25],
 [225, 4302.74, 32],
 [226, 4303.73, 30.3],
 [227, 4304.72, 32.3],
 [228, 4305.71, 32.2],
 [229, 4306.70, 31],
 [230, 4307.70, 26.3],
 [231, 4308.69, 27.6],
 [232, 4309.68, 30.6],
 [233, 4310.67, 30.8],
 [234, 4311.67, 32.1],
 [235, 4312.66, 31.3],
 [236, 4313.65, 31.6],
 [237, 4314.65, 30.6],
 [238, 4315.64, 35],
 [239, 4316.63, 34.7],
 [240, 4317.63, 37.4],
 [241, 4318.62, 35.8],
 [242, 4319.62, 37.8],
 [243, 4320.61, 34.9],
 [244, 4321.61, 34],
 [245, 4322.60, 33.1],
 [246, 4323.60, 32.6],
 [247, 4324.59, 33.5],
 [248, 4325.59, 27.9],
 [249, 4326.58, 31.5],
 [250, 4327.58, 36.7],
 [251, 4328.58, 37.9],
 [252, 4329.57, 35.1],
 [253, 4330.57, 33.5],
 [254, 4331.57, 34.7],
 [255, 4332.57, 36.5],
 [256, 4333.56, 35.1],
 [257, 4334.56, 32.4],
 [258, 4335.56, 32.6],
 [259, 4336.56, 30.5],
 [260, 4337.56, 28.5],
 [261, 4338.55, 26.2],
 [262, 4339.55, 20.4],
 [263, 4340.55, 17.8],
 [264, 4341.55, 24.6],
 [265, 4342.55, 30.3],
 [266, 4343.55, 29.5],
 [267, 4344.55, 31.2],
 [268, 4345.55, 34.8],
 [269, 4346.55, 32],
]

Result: -2.9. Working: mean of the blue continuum 32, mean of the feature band 36.4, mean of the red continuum 34.2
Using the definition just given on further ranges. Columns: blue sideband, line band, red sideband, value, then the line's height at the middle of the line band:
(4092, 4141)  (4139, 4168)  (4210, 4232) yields -1.7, 33.9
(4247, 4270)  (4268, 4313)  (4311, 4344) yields 1.0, 33.3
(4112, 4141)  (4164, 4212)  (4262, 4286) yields 0.6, 35.6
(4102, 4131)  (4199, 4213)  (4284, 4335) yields -0.7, 33.5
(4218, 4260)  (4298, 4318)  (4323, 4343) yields 0.6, 31.9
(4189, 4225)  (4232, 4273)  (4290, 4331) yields -1.1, 33.7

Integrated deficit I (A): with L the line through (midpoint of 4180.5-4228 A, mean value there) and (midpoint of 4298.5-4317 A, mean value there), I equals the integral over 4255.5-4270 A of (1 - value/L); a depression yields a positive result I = -1.15 A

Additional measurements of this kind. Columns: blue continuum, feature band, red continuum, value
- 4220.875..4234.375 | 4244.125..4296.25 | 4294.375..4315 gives -3.8 A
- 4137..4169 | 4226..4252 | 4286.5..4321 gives -0.7 A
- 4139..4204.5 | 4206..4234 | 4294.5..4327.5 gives 0.0 A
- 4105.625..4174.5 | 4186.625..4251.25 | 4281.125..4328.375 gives -0.9 A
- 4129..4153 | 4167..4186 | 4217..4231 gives -0.3 A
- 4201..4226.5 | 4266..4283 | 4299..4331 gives -0.8 A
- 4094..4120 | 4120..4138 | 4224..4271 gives -2.5 A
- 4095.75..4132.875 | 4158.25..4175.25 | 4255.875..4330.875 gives -1.1 A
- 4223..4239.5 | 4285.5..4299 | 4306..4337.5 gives 0.2 A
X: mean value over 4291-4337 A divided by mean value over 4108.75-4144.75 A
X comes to 0.9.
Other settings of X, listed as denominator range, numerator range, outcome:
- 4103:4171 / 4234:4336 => 0.95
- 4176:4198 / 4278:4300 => 0.94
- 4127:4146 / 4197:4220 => 0.95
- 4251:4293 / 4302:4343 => 0.93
